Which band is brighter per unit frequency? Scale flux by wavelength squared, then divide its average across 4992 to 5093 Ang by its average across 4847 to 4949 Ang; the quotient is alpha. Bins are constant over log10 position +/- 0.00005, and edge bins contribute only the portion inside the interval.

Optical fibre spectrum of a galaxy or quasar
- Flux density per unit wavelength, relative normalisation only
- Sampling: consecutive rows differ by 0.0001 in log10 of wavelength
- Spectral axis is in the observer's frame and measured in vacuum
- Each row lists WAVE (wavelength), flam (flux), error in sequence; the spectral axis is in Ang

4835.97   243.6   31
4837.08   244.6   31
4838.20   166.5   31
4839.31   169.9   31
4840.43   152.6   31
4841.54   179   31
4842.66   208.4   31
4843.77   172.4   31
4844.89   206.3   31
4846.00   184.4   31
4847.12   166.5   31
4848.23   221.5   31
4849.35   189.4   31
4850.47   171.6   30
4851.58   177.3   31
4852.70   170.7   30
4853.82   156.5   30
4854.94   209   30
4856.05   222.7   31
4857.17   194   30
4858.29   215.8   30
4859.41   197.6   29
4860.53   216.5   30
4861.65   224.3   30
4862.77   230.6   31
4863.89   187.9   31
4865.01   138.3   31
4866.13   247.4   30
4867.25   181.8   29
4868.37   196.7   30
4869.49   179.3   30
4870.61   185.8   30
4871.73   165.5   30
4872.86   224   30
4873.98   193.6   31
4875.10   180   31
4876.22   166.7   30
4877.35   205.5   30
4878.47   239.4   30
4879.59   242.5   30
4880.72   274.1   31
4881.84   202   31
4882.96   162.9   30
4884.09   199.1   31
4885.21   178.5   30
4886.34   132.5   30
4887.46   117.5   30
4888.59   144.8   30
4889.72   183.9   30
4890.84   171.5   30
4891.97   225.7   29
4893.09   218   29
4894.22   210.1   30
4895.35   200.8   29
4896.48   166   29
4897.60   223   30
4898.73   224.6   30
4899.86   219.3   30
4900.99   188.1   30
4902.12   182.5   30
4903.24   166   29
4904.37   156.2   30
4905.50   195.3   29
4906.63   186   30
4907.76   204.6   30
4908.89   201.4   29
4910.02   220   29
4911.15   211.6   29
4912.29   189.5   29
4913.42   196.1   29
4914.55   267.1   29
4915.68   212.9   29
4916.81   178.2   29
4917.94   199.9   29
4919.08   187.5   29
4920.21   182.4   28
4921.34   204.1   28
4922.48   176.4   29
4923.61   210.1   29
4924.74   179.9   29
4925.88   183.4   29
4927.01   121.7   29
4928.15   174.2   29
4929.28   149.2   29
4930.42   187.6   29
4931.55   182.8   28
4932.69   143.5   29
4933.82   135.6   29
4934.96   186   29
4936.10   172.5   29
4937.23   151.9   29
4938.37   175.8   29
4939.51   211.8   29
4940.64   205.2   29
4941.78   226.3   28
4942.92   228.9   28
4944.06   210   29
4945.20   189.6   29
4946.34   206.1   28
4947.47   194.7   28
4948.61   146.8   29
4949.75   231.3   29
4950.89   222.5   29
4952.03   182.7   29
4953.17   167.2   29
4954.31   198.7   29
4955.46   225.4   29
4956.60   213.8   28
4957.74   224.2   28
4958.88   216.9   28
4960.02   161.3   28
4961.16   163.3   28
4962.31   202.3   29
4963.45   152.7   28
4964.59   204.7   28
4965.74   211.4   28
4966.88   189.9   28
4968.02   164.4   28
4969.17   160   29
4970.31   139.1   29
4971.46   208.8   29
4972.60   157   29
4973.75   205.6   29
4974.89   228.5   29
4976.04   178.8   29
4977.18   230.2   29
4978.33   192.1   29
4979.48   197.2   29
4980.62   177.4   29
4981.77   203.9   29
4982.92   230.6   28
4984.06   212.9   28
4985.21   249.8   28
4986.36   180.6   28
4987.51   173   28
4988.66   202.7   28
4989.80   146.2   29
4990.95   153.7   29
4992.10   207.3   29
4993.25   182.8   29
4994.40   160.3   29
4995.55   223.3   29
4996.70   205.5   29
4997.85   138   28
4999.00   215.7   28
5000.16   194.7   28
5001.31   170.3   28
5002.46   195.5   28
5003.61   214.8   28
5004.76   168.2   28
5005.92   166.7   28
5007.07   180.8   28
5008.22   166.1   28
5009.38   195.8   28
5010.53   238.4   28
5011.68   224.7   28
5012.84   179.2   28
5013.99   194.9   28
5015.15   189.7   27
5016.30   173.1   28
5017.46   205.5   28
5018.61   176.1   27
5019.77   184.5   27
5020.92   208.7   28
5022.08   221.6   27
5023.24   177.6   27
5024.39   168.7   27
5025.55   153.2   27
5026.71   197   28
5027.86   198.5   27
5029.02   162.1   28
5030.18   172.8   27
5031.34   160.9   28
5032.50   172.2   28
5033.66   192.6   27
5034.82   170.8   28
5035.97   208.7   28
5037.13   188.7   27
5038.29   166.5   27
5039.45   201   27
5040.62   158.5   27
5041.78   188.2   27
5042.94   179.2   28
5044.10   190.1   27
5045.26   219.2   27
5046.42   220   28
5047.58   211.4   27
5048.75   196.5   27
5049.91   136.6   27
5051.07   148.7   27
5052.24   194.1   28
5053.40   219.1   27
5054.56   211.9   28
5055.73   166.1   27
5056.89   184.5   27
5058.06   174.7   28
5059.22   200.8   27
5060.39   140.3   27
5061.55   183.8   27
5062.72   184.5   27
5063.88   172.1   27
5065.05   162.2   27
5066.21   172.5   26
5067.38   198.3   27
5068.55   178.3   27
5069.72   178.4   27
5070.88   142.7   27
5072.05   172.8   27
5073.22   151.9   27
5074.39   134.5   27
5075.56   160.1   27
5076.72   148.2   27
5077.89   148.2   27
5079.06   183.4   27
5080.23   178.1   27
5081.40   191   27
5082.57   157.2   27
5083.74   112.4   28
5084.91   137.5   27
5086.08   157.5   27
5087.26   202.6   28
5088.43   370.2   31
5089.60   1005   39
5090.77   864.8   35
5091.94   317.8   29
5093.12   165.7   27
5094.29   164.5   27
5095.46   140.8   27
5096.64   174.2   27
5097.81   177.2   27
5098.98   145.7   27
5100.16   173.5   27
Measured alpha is 1.1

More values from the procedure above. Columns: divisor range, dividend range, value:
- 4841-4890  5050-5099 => 1.21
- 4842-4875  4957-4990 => 1.04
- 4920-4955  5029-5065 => 1.03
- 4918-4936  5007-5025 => 1.15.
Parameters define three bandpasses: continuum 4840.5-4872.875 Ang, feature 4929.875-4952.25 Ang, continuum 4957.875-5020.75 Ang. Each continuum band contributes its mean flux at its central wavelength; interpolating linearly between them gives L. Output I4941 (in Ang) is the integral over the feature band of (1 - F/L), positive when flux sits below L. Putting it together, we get 0.2 Ang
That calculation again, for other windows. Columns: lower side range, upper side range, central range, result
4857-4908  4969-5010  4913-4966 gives 0.4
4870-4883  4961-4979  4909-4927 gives 0.0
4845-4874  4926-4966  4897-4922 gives -1.2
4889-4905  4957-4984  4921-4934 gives 1.5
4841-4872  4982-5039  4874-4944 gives 0.3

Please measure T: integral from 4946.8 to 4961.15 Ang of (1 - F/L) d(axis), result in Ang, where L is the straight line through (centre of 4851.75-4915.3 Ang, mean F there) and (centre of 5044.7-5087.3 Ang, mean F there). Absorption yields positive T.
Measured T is -0.8 Ang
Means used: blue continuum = 196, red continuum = 173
